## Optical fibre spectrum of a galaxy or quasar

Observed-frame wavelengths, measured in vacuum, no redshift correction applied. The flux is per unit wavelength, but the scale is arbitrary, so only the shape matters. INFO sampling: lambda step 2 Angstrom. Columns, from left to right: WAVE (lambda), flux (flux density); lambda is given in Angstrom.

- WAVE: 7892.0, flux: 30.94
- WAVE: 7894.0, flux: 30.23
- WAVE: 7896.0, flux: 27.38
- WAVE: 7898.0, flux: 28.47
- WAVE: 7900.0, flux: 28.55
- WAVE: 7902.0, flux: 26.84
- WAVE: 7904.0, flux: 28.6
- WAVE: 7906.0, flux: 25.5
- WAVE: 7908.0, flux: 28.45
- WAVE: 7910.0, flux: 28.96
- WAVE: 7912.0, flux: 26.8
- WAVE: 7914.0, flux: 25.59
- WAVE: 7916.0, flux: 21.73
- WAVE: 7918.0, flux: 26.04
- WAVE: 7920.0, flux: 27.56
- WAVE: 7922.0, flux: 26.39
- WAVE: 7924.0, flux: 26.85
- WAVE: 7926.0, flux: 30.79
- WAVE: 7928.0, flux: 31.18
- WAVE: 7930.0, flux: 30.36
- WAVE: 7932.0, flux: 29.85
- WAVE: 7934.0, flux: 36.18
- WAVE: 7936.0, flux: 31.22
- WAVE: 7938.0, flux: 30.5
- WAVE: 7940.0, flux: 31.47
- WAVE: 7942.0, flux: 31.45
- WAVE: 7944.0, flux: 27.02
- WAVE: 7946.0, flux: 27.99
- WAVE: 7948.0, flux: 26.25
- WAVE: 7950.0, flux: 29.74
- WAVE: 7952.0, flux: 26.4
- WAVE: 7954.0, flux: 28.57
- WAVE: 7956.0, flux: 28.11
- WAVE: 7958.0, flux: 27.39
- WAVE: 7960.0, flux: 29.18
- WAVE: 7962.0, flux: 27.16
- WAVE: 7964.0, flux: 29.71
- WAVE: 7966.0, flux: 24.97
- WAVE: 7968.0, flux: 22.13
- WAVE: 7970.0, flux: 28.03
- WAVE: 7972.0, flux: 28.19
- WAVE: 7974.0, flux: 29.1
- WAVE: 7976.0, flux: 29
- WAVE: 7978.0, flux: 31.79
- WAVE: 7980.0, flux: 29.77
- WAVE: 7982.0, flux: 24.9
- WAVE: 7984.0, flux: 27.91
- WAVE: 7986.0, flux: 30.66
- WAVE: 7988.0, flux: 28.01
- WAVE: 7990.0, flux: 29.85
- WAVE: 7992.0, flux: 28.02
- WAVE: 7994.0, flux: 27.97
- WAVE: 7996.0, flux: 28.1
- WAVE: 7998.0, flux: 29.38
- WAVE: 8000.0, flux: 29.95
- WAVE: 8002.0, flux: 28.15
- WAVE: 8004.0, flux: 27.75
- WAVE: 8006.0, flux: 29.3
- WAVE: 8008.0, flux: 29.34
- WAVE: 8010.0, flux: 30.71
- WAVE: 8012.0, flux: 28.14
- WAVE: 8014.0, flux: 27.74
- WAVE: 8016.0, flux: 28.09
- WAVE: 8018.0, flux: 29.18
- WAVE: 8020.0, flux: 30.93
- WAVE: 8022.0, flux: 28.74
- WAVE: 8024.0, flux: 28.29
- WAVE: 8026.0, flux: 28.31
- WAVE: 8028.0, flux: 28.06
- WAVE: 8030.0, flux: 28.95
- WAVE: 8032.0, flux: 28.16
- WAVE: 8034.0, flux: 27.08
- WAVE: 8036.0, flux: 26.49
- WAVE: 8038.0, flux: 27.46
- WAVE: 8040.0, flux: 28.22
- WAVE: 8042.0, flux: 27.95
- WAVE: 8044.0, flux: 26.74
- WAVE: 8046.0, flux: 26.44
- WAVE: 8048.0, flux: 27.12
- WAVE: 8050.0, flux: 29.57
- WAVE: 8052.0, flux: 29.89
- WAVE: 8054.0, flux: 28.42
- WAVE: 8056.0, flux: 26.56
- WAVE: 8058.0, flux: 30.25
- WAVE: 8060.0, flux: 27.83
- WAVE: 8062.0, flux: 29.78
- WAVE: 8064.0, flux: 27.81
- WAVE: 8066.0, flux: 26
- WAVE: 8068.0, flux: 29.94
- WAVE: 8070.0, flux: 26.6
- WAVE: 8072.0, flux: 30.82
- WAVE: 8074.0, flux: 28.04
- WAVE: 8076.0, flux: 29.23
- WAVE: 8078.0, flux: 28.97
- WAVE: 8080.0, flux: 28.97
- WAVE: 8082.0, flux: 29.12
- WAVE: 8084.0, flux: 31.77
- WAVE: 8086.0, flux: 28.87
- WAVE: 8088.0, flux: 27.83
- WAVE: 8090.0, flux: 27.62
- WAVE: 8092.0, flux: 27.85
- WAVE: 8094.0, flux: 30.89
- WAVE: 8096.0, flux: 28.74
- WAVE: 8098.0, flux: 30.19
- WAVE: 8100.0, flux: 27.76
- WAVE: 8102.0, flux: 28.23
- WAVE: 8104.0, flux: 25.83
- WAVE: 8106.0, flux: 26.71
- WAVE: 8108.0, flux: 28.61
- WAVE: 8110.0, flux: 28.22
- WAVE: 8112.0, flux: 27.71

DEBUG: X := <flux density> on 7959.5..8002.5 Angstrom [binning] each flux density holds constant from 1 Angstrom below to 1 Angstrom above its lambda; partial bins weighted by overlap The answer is 28.3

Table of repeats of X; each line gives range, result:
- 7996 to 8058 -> 28.4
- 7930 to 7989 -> 28.7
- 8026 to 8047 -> 27.6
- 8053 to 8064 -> 28.5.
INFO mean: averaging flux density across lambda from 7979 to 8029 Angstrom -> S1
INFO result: 28.7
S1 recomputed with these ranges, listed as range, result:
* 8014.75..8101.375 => 28.5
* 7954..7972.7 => 27.3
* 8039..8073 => 28.2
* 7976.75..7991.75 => 28.9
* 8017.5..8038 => 28.4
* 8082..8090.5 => 29.1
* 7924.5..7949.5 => 30.3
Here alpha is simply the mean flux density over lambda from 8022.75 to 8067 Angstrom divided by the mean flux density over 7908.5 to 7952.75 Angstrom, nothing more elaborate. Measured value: 1.0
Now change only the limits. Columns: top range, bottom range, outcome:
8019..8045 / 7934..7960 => 0.96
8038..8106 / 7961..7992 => 1.01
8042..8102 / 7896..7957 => 1.01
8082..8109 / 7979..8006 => 1.00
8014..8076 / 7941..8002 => 1.00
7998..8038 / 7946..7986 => 1.03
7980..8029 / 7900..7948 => 1.00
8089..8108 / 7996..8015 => 0.98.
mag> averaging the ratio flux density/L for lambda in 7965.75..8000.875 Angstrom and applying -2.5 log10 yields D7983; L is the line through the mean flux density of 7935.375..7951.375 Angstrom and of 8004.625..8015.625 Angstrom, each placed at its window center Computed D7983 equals 0.03 mag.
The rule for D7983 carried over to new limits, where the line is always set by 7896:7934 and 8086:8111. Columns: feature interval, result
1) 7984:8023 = -0.03 mag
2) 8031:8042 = 0.02 mag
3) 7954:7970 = 0.03 mag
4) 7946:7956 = 0.01 mag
